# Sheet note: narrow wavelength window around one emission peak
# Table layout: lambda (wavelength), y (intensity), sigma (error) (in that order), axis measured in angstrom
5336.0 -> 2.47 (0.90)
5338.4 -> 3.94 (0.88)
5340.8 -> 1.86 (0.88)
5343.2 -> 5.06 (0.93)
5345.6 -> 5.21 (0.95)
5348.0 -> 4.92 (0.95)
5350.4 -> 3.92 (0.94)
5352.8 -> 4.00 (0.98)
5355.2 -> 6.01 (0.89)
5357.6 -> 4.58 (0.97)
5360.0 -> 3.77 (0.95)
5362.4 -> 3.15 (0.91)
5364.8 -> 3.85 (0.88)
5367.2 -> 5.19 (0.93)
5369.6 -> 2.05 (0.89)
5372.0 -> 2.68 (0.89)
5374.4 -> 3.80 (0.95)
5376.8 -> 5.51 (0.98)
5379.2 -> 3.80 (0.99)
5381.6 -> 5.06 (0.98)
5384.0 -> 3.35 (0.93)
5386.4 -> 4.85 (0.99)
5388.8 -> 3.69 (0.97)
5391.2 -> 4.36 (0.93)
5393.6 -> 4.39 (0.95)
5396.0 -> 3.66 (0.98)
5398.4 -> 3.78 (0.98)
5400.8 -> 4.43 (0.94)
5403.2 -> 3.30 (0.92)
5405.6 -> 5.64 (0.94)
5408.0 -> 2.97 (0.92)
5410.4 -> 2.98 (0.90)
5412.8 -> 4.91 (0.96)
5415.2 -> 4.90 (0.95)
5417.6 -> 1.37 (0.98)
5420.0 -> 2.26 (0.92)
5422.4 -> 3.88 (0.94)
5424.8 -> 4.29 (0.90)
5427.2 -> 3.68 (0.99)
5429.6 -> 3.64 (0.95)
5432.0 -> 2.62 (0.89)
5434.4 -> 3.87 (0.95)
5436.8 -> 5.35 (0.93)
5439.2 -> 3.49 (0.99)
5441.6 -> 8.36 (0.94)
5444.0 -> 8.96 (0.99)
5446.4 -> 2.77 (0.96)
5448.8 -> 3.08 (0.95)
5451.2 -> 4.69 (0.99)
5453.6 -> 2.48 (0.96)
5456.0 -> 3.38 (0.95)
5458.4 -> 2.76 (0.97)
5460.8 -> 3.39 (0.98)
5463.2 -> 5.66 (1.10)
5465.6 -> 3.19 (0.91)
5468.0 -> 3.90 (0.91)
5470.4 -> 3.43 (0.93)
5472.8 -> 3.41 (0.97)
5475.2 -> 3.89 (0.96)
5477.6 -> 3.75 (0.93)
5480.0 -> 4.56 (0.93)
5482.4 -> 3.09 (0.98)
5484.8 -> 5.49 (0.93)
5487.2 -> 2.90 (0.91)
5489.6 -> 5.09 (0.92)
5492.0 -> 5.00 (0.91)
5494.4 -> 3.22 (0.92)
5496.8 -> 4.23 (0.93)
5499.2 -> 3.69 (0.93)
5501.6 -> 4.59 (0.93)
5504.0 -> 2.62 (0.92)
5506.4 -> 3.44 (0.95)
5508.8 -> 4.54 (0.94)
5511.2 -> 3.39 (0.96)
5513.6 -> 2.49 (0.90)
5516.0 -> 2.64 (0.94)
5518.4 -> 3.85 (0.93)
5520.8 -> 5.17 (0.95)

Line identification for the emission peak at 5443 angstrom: Hgamma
